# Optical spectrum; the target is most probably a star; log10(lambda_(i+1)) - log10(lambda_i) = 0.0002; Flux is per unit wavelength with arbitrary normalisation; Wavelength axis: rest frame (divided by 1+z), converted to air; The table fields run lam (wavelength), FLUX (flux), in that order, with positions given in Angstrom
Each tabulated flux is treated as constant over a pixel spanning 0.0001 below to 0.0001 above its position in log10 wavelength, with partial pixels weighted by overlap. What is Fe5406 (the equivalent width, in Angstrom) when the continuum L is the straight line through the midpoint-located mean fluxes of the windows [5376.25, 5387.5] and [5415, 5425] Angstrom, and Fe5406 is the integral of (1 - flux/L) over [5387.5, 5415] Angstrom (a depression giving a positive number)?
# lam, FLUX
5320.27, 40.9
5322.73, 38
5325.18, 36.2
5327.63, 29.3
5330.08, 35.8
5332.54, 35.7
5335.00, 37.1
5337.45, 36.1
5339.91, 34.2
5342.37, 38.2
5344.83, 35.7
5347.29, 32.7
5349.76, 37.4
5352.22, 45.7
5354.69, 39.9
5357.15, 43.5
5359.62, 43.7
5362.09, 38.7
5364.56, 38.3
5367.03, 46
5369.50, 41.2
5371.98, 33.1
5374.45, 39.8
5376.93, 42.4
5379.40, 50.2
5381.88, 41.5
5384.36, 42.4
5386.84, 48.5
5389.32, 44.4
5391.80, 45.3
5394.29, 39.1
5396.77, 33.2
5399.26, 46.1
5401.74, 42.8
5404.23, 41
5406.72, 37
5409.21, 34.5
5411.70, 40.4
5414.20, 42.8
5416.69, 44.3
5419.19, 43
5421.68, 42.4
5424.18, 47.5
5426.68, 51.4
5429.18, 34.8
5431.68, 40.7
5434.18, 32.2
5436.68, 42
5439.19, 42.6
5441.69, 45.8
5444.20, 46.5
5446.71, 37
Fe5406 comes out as 2.3 Angstrom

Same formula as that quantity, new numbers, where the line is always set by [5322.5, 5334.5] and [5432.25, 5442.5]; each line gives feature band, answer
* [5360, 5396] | -4.5 Angstrom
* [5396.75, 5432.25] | -2.2 Angstrom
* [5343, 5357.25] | -1.1 Angstrom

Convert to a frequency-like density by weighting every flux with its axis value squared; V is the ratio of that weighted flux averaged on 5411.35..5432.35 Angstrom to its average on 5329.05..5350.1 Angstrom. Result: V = 1.24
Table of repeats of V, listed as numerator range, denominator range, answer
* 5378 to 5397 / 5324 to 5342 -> 1.27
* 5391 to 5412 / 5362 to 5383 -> 0.97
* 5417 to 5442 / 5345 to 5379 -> 1.07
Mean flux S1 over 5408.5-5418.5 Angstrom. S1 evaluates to 40.9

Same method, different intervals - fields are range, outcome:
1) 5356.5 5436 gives 41.6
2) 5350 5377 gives 40.9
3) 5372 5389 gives 43.4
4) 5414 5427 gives 45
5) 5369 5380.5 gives 41.2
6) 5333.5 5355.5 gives 37.4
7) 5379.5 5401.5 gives 43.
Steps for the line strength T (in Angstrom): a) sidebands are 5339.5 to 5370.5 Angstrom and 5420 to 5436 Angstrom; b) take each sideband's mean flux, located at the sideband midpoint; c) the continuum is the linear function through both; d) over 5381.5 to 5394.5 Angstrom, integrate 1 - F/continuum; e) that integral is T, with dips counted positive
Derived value -1.1 Angstrom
